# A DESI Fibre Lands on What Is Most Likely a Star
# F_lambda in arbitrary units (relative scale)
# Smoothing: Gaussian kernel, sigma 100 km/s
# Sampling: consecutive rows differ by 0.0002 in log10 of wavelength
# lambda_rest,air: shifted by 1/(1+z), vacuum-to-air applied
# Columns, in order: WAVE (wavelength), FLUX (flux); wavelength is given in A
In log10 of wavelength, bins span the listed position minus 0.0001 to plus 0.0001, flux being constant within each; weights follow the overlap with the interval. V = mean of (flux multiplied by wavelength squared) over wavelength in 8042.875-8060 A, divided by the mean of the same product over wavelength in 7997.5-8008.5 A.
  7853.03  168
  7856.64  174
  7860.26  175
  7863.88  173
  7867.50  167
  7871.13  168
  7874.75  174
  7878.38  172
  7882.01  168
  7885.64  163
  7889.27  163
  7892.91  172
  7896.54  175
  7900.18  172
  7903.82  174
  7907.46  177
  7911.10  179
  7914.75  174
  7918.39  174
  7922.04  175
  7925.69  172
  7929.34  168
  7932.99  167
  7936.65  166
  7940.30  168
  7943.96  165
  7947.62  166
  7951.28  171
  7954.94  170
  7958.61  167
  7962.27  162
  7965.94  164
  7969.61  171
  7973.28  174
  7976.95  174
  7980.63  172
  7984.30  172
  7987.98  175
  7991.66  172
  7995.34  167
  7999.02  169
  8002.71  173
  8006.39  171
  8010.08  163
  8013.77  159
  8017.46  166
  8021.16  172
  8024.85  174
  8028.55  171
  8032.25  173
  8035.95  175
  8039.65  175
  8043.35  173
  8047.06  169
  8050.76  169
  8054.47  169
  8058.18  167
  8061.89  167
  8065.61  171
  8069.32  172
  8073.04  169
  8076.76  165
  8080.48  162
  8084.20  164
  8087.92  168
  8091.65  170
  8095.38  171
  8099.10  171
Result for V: 1.00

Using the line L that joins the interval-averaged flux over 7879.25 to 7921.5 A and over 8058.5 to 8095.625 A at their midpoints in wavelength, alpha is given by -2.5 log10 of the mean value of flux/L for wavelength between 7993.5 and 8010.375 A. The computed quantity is 0.00 mag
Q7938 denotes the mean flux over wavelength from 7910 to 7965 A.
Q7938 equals 169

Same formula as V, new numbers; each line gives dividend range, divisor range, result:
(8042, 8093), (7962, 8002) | 1.01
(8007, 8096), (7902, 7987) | 1.02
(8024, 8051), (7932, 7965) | 1.06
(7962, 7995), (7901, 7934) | 1.00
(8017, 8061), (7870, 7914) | 1.04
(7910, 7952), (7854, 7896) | 1.02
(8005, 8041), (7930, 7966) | 1.04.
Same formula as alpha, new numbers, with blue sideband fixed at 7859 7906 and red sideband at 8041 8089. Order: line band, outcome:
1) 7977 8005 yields -0.016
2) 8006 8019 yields 0.031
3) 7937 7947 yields 0.021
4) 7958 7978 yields 0.005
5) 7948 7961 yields 0.006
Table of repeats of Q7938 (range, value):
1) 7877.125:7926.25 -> 172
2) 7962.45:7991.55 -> 171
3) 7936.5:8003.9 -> 169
